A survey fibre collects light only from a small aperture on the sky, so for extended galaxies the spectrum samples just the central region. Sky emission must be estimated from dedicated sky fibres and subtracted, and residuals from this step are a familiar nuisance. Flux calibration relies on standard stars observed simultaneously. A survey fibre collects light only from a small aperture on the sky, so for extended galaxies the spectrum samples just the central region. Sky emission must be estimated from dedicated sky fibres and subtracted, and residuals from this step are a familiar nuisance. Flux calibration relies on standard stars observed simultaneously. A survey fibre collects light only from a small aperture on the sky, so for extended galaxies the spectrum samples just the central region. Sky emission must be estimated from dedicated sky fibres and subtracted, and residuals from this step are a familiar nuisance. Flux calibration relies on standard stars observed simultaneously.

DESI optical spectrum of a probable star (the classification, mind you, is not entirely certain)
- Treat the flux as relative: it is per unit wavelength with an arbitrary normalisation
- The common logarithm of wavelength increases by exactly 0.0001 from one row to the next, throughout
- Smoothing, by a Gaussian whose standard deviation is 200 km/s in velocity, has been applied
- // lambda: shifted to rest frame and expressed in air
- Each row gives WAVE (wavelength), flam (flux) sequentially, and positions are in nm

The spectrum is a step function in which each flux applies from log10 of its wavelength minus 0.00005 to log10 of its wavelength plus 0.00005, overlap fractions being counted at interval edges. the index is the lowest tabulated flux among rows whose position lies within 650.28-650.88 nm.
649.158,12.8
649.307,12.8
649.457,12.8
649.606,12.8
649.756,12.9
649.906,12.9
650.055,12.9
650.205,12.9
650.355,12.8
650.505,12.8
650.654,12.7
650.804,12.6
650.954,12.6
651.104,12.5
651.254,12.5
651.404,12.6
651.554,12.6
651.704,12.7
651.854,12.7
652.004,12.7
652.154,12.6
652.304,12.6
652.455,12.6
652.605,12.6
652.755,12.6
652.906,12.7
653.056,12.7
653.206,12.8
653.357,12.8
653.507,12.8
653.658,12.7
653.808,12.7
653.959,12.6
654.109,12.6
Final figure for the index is 12.6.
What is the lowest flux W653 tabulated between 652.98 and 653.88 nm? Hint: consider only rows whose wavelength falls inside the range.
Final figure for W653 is 12.7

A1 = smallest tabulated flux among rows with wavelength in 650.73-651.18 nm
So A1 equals 12.5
